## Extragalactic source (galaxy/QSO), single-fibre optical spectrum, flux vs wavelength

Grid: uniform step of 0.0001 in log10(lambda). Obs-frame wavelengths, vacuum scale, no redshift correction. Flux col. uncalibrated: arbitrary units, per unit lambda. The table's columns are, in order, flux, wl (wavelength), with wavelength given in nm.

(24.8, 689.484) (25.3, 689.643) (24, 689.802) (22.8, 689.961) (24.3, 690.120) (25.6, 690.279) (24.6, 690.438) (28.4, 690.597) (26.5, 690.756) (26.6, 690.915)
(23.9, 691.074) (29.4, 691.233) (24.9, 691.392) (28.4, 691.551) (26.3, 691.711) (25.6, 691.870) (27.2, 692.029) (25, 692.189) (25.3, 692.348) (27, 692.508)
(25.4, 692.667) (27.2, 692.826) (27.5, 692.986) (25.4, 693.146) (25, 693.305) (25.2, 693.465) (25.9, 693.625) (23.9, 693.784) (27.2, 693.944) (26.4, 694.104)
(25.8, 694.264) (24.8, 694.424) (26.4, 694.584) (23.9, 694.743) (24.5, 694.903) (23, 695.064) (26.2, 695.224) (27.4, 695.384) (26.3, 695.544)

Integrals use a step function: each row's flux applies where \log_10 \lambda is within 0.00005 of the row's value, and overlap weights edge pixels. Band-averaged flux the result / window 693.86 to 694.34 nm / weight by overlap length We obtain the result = 26.4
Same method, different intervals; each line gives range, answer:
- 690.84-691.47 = 26.2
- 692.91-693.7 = 25.8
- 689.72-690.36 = 24.2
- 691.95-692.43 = 25.8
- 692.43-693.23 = 26.5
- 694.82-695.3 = 24.5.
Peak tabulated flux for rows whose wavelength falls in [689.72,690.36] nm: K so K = 25.6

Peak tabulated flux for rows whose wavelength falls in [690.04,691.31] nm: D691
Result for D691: 29.4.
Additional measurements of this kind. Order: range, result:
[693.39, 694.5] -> 27.2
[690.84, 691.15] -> 26.6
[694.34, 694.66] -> 26.4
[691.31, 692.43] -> 28.4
